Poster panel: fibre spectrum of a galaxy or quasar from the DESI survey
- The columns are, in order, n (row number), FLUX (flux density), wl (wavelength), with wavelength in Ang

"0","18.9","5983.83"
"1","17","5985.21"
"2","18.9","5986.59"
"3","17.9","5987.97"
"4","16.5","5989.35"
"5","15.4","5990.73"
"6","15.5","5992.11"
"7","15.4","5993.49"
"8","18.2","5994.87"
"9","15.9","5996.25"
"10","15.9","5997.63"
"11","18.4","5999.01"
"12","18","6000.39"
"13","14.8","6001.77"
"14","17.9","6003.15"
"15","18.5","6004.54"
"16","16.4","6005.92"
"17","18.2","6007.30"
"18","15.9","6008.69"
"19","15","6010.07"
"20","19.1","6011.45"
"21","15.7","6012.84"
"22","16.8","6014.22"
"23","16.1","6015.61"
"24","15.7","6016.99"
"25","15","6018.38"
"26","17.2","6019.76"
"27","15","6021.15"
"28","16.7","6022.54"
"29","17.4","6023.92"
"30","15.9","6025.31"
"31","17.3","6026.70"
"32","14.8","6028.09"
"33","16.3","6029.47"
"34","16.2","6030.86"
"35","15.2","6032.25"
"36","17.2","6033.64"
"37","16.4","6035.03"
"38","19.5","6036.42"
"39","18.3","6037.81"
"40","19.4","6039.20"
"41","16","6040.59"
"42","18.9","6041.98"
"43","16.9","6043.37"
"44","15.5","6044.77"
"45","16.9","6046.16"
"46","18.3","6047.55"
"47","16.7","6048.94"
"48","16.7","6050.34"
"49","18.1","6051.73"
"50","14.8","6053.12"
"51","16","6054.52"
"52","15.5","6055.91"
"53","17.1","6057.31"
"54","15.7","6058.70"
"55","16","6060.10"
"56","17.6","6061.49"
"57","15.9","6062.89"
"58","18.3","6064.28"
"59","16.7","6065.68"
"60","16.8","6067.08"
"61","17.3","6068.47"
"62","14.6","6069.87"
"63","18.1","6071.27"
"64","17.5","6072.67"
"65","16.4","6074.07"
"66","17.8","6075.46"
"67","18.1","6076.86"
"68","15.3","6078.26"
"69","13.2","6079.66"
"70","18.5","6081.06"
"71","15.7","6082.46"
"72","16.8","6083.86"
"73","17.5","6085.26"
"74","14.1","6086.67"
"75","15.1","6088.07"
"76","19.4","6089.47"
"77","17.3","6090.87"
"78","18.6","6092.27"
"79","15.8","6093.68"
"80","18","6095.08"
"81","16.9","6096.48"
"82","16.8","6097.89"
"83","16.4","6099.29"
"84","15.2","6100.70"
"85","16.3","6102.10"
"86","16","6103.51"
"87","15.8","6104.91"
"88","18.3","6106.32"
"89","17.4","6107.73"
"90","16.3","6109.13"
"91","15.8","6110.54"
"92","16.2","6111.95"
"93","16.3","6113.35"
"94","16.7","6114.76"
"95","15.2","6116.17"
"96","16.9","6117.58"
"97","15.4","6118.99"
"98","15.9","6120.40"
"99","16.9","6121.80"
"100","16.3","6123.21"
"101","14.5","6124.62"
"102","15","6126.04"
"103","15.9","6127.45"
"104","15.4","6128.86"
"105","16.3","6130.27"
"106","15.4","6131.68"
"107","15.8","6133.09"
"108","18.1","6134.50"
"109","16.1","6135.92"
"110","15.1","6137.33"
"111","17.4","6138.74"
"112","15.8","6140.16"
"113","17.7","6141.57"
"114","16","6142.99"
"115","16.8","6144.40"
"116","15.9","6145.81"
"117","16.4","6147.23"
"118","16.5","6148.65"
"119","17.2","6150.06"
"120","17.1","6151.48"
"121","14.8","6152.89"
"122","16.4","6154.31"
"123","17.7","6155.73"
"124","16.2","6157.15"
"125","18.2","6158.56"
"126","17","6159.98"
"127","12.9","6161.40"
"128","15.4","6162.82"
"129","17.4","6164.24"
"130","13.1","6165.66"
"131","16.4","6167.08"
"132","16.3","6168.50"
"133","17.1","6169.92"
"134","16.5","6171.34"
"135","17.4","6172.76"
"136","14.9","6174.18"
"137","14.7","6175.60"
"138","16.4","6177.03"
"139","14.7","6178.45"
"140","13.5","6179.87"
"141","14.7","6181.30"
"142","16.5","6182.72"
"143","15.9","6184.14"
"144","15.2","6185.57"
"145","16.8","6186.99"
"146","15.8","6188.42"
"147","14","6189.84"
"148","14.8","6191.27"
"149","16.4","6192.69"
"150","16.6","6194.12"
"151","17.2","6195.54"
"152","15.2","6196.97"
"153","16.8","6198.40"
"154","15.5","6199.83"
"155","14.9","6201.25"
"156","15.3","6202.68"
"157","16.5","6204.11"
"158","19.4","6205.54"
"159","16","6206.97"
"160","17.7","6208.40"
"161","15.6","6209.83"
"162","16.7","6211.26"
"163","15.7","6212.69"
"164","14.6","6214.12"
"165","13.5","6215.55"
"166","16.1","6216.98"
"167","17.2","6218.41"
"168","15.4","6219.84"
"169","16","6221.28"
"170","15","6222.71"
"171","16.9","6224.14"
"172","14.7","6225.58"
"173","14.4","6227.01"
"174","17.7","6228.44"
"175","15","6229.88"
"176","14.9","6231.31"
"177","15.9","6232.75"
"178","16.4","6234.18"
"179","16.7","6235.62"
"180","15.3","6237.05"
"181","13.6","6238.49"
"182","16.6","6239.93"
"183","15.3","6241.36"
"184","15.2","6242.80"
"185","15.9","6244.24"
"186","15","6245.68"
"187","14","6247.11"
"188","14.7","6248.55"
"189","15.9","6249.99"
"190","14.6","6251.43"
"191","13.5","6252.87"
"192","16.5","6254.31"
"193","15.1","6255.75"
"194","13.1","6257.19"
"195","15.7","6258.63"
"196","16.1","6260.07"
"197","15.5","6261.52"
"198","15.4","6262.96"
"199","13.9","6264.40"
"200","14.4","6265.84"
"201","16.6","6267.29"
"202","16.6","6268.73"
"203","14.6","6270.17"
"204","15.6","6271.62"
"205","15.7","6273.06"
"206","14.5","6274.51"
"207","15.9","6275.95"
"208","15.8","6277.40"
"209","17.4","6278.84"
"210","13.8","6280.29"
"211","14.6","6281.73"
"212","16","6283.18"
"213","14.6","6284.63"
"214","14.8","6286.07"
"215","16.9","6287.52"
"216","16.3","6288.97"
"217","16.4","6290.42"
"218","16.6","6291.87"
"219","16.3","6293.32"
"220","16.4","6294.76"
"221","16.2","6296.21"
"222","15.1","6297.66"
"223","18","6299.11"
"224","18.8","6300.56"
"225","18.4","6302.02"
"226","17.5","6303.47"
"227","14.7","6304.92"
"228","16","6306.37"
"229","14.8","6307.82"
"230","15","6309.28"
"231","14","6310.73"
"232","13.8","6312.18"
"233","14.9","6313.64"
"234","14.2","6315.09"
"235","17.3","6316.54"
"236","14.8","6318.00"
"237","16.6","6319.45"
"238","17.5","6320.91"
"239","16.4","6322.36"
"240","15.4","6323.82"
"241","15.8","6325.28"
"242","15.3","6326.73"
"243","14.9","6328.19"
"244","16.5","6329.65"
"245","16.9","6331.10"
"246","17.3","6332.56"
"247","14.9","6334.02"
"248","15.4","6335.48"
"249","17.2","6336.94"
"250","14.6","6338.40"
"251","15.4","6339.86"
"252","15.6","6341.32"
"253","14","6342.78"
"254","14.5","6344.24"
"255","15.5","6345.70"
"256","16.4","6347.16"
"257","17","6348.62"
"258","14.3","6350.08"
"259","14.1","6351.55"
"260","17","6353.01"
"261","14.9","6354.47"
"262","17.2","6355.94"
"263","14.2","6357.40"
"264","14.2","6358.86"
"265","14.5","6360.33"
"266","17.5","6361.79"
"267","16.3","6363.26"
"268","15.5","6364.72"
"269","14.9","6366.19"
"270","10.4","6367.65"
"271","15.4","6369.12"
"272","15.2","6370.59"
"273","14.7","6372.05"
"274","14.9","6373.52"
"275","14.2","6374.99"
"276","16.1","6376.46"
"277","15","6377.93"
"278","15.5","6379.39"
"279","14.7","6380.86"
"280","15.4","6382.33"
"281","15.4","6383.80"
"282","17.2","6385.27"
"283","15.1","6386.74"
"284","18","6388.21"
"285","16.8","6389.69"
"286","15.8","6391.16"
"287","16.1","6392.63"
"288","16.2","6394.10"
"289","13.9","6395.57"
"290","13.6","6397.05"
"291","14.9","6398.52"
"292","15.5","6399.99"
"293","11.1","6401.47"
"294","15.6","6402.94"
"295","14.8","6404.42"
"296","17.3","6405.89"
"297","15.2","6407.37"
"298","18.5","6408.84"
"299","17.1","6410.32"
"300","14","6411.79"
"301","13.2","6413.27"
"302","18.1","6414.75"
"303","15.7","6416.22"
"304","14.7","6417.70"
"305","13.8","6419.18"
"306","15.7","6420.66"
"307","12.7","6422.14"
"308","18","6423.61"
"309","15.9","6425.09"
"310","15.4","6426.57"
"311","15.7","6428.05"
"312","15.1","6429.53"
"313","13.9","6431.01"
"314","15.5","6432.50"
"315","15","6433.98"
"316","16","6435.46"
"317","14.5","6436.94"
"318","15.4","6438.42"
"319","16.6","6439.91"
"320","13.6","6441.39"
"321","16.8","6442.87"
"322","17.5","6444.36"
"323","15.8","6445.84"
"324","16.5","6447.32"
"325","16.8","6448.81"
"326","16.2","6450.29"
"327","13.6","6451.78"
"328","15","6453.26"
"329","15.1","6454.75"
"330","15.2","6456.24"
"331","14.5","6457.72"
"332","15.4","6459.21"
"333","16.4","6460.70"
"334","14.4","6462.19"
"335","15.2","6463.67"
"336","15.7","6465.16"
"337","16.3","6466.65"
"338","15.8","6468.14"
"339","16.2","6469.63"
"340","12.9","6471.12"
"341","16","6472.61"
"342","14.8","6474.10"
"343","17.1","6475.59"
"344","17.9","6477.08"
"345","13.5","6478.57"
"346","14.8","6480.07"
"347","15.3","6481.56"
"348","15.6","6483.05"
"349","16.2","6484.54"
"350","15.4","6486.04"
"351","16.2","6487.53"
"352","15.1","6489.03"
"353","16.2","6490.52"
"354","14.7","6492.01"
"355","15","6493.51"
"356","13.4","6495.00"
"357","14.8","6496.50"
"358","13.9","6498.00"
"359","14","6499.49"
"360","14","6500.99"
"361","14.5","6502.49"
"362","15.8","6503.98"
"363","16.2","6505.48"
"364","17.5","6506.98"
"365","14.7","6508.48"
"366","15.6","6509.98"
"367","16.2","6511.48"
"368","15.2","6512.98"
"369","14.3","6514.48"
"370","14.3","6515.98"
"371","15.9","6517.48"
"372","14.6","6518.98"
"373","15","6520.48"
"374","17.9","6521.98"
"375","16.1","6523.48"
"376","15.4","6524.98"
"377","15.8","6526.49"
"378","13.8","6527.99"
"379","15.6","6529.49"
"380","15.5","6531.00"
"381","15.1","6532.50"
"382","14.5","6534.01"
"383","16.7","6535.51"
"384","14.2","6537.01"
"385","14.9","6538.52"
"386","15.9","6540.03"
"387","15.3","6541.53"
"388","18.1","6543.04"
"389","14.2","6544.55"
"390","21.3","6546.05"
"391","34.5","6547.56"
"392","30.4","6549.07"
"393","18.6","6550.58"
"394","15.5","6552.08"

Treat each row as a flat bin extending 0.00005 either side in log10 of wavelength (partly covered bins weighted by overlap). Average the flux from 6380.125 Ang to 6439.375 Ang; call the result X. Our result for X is 15.4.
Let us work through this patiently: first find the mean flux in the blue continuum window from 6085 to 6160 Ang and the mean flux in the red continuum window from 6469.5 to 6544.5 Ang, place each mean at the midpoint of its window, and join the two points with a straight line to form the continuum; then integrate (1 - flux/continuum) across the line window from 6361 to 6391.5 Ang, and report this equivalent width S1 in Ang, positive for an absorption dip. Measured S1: 0.55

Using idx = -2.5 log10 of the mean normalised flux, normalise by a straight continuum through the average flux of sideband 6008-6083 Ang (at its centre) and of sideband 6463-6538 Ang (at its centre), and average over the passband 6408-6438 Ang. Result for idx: 0.01 mag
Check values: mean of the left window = 16.7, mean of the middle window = 15.4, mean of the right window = 15.3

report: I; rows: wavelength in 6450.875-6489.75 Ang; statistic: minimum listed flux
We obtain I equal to 12.9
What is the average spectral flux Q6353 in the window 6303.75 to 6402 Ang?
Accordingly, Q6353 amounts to 15.4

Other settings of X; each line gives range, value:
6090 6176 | 16.3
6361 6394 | 15.5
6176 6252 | 15.7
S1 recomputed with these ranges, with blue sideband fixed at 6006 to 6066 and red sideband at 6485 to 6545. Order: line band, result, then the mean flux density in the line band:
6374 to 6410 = 0.3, 15.5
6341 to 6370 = 1.1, 15.2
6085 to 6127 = 0.2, 16.4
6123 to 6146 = 0.4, 16.1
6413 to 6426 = 0.2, 15.4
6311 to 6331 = 0.3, 15.7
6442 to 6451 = -0.6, 16.6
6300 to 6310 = -0.3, 16.4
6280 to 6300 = 0.0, 15.9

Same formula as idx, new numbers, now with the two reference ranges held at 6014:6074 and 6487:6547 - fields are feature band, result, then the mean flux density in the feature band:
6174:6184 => 0.09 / 15.1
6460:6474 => 0.02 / 15.4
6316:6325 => -0.02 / 16.3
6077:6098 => 0.00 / 16.6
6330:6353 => 0.02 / 15.6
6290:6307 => -0.04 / 16.7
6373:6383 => 0.05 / 15.1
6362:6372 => 0.08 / 14.8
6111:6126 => 0.04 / 16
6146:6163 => 0.01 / 16.3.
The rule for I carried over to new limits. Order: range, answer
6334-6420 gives 10.4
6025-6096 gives 13.2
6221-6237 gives 14.4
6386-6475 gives 11.1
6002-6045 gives 14.8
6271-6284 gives 13.8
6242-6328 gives 13.1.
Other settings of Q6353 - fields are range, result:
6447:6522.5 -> 15.3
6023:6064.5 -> 16.8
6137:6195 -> 16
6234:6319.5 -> 15.6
